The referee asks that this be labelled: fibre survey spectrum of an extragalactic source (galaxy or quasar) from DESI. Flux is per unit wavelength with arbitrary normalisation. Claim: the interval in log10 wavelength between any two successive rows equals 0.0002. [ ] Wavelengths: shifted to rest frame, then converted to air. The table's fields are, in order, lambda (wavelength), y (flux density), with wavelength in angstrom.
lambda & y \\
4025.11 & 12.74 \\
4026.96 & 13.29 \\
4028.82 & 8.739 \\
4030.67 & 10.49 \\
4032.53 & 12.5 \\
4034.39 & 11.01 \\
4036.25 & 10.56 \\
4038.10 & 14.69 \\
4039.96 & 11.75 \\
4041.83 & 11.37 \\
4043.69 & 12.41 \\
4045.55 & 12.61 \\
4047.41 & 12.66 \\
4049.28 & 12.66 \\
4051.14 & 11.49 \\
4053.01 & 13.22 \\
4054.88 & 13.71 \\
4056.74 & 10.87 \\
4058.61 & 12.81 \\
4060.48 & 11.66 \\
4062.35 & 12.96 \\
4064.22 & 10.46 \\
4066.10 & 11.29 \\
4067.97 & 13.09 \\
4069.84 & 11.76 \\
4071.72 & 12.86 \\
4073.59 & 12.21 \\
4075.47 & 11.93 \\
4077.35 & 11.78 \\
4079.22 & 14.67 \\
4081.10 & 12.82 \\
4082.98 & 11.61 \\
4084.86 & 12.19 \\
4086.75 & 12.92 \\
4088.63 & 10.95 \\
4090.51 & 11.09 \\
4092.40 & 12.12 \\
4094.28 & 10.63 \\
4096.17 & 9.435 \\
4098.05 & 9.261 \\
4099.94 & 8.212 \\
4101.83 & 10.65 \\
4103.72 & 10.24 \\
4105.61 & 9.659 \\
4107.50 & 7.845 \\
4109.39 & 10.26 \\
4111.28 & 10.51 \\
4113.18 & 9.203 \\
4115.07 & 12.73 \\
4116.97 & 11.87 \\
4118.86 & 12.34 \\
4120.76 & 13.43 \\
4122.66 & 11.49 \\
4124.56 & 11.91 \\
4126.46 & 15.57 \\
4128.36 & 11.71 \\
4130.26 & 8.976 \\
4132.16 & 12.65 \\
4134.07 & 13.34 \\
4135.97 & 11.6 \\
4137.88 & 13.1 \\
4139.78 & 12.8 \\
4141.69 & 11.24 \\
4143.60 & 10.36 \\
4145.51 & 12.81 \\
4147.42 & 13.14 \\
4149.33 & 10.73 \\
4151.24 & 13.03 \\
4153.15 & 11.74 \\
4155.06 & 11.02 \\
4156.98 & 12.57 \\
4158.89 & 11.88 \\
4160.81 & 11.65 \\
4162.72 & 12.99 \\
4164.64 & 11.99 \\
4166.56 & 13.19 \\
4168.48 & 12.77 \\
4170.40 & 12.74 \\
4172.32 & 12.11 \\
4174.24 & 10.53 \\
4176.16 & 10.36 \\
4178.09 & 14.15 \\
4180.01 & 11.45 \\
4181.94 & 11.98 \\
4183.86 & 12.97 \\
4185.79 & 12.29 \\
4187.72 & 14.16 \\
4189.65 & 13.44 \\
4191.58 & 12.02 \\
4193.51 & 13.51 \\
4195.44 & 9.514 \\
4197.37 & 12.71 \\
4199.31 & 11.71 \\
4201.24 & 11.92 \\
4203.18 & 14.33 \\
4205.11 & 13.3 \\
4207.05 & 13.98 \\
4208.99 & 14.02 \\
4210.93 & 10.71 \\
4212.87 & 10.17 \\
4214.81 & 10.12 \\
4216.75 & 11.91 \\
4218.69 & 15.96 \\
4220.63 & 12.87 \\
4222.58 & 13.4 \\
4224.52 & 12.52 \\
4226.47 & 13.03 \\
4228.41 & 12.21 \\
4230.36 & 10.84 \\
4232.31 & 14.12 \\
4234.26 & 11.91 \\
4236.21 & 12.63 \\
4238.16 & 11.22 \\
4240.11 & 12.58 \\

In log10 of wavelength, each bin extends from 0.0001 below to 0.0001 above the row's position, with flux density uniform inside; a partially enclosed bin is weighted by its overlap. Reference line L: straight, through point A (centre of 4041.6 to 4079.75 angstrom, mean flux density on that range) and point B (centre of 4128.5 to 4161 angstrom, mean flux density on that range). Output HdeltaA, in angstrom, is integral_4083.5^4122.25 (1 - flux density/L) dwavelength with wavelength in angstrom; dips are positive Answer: 4.2 angstrom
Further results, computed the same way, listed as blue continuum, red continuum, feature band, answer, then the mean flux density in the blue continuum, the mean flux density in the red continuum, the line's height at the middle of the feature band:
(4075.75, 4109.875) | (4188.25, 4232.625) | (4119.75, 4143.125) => -1.7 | 10.9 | 12.5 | 11.5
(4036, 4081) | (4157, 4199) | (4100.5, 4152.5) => 3.1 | 12.3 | 12.3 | 12.3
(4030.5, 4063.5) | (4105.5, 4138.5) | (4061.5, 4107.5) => 2.1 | 12.2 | 11.6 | 11.9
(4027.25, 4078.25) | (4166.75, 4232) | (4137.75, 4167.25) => 0.5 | 12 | 12.4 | 12.3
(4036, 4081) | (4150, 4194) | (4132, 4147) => 0.1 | 12.3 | 12.3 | 12.3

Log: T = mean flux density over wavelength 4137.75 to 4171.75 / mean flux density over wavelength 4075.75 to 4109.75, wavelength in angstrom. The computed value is 1.1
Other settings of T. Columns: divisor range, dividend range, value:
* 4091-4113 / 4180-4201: 1.25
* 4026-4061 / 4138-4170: 1.01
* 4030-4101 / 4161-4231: 1.05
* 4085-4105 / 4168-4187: 1.15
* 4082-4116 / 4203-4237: 1.20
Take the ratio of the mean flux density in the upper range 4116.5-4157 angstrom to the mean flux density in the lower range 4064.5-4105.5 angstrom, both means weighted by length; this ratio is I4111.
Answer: 1.06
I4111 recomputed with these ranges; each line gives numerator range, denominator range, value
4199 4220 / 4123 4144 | 1.04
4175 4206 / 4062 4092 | 1.03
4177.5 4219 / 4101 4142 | 1.08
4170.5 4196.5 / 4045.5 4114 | 1.07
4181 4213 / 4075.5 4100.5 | 1.10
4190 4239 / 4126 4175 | 1.03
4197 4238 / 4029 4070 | 1.04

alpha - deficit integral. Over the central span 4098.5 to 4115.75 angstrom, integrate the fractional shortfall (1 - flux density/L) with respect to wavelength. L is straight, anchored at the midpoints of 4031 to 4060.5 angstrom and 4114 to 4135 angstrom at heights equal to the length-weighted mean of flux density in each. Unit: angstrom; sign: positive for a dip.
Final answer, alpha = 3.4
